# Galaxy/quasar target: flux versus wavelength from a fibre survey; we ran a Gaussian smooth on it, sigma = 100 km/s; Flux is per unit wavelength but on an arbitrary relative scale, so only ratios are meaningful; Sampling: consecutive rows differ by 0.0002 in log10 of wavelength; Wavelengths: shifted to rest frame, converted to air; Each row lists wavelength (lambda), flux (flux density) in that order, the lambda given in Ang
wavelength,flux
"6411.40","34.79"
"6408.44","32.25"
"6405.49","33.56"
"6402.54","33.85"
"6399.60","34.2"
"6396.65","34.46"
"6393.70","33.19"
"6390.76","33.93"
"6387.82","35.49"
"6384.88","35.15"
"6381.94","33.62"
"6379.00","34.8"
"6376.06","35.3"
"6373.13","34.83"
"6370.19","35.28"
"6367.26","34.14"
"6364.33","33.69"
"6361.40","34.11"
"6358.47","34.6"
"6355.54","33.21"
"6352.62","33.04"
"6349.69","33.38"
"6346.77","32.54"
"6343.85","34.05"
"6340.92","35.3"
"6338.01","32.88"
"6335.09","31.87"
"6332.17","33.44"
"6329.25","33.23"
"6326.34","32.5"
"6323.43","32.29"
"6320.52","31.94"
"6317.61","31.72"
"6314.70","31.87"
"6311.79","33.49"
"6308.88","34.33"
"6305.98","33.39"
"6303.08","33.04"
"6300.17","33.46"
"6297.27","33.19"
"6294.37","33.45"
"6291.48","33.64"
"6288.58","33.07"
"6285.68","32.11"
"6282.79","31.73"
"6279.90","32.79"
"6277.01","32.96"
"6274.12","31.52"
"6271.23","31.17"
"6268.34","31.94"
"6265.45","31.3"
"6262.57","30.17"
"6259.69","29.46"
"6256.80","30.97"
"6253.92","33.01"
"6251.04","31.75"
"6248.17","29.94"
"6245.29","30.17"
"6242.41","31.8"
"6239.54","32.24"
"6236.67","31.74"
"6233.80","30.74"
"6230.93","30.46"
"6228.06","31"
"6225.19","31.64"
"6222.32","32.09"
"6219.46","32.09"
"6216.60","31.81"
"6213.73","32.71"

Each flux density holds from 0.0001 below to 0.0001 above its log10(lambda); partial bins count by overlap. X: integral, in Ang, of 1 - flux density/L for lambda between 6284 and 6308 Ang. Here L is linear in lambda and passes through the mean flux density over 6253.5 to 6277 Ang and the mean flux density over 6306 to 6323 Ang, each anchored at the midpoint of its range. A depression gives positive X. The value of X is -0.78 Ang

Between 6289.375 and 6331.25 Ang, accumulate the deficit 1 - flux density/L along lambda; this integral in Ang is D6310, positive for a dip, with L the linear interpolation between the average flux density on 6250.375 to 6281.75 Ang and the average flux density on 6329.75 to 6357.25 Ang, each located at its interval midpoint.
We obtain -0.6 Ang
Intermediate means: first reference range 31.5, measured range 33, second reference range 33.3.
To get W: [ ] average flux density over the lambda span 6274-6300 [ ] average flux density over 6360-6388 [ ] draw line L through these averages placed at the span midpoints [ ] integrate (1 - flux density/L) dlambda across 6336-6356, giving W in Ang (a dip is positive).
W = 0.34 Ang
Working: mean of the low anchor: 32.8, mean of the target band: 33.5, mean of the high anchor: 34.6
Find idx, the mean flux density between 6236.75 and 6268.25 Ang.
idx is 31.1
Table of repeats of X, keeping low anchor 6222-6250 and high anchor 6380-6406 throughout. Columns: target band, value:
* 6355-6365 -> -0.13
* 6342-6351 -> -0.03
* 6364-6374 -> -0.24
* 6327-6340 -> 0.04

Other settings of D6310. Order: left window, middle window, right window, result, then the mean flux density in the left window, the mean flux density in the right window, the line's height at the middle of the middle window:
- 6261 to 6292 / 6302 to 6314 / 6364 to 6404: -0.3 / 32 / 34.4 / 32.7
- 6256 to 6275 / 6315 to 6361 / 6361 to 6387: 0.4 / 30.9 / 34.6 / 33.4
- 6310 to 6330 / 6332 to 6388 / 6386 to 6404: -1.1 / 32.4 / 34.2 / 33.4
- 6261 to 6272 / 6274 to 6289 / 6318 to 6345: -0.4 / 31.1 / 33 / 31.6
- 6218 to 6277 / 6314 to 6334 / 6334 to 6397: 0.4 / 31.3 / 34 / 33.1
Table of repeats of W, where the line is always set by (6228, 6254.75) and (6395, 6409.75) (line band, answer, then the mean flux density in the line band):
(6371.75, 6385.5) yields -0.6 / 34.7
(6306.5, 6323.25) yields -0.2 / 32.7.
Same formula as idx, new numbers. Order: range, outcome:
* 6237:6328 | 32.1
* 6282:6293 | 32.7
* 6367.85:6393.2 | 34.7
